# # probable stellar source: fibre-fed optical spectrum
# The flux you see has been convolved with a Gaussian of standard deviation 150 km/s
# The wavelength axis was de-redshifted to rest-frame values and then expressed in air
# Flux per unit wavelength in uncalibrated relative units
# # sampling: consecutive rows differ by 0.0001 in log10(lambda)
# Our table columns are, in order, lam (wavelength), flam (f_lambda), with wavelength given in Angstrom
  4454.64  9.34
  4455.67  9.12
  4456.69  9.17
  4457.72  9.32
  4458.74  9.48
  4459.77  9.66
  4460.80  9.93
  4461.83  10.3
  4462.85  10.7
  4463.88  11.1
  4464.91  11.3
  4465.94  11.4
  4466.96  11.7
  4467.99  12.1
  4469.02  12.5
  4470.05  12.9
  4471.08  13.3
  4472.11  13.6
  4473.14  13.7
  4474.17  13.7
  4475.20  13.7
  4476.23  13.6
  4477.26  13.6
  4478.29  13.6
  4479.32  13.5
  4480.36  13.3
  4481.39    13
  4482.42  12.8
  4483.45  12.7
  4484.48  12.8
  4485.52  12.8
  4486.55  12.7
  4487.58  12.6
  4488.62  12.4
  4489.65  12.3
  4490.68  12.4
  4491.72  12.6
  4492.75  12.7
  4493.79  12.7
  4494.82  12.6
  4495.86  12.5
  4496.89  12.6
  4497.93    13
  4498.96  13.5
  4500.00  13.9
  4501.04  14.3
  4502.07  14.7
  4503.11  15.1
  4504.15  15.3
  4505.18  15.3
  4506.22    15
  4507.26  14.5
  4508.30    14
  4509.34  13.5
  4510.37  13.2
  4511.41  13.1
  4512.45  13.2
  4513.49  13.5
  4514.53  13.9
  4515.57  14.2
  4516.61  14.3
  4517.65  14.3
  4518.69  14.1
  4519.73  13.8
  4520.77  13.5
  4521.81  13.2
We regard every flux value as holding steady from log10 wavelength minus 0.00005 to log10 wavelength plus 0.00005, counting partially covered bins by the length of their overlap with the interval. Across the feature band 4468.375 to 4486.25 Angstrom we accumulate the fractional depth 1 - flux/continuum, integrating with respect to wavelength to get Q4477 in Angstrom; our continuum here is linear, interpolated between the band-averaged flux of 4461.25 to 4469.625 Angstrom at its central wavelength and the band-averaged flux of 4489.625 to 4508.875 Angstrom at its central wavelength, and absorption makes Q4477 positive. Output -1.5 Angstrom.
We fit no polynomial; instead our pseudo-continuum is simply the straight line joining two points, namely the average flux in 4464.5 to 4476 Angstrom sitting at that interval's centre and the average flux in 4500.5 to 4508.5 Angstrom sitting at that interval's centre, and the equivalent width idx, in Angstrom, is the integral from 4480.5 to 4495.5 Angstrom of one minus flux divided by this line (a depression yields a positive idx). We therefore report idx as 1.2 Angstrom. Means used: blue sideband 12.8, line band 12.7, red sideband 14.8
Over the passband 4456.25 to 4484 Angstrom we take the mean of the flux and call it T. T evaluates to 12.1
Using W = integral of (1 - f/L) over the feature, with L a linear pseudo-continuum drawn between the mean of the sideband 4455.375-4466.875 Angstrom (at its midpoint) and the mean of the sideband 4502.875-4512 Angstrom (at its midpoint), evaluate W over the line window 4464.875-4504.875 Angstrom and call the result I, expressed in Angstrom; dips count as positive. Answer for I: -2.7 Angstrom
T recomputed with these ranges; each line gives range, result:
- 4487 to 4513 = 13.5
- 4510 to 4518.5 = 13.7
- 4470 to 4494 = 13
